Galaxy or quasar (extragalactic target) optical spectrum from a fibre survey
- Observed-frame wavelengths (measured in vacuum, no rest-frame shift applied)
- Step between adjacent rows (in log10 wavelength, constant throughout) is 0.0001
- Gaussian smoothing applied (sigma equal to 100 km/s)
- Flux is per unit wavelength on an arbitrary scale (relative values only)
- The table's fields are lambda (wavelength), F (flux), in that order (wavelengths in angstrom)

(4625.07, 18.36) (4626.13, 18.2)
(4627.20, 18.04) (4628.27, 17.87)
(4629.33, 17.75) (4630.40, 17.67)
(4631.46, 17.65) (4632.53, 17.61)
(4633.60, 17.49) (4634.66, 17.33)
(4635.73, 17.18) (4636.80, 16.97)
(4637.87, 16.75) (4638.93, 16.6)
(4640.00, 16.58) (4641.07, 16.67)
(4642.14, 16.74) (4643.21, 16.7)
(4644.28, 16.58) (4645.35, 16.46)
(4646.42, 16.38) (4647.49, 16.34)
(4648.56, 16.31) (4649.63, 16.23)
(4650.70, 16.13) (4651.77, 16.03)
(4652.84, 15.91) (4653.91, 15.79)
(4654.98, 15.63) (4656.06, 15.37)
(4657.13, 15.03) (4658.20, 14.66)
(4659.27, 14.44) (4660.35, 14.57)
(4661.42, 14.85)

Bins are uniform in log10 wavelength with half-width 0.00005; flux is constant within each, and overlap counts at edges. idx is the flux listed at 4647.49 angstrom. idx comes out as 16.34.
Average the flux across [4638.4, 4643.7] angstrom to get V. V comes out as 16.7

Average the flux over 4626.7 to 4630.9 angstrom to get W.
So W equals 17.8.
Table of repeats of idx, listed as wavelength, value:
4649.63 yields 16.23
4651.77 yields 16.03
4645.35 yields 16.46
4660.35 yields 14.57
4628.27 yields 17.87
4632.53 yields 17.61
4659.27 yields 14.44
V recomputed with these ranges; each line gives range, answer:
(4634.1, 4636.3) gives 17.3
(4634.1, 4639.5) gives 17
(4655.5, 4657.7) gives 15.2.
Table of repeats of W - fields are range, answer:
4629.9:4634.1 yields 17.6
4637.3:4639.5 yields 16.7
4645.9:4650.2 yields 16.3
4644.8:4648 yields 16.4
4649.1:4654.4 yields 16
